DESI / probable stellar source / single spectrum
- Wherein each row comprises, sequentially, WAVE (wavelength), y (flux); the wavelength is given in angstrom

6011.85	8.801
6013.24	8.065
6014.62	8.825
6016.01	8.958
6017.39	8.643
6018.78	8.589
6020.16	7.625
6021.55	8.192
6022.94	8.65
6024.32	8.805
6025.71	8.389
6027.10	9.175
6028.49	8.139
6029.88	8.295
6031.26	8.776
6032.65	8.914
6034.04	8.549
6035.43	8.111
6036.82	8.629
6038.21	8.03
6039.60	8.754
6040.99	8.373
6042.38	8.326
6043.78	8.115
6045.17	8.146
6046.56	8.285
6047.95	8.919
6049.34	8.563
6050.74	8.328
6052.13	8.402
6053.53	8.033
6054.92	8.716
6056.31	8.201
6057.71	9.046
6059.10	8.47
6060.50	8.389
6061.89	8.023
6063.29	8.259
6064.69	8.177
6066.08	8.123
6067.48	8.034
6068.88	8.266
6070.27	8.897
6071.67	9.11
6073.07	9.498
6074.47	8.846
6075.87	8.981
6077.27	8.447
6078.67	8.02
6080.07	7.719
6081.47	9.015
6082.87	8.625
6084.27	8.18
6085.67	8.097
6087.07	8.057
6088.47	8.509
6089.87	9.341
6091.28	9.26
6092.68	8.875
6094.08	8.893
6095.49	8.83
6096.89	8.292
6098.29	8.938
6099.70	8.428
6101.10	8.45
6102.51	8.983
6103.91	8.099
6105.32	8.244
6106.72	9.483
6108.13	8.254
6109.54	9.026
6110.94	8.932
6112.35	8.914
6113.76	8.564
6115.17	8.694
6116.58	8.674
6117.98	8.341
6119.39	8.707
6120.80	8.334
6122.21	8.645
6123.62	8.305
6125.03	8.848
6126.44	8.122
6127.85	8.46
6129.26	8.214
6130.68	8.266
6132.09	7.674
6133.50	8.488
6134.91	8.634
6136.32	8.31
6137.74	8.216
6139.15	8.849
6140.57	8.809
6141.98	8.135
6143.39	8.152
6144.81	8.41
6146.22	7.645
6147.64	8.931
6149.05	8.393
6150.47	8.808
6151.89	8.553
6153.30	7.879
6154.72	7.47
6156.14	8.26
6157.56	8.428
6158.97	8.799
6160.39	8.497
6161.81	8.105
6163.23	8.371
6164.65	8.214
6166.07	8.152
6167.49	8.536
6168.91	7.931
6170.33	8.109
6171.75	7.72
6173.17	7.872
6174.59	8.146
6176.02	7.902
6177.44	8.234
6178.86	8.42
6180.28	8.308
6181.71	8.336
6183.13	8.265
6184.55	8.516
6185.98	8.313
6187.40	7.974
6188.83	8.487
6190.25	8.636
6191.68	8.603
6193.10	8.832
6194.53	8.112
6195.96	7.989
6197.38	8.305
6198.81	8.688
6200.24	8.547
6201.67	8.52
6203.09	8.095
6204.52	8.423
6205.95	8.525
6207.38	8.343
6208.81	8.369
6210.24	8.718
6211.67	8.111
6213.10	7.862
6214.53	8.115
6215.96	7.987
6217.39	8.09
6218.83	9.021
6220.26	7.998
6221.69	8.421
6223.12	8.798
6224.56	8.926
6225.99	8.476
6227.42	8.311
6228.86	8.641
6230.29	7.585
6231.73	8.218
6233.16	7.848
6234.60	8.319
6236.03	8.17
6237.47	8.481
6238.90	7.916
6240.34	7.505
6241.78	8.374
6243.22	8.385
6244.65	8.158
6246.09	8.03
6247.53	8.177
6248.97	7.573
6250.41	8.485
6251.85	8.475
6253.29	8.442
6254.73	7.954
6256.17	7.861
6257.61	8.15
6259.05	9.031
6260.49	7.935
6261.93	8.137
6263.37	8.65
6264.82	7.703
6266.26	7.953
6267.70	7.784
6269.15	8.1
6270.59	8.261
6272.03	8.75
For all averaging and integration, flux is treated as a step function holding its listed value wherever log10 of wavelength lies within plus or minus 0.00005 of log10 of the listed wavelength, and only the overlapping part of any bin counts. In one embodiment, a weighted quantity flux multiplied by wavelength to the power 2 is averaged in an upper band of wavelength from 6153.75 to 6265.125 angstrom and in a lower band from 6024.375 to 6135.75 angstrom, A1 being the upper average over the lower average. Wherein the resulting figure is 1.0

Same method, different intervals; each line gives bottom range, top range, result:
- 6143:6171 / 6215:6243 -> 1.02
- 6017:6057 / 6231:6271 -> 1.04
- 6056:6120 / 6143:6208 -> 0.99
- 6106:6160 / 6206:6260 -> 1.01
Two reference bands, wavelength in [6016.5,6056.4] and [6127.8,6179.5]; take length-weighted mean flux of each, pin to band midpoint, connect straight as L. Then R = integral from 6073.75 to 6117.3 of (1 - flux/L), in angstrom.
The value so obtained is -1.46 angstrom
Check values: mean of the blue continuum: 8.44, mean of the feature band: 8.64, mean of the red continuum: 8.27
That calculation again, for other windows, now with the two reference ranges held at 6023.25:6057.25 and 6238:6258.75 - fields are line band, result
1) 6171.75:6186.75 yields 0.1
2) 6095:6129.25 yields -1.0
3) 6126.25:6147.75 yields 0.0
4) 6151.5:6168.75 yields 0.0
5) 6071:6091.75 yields -0.6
